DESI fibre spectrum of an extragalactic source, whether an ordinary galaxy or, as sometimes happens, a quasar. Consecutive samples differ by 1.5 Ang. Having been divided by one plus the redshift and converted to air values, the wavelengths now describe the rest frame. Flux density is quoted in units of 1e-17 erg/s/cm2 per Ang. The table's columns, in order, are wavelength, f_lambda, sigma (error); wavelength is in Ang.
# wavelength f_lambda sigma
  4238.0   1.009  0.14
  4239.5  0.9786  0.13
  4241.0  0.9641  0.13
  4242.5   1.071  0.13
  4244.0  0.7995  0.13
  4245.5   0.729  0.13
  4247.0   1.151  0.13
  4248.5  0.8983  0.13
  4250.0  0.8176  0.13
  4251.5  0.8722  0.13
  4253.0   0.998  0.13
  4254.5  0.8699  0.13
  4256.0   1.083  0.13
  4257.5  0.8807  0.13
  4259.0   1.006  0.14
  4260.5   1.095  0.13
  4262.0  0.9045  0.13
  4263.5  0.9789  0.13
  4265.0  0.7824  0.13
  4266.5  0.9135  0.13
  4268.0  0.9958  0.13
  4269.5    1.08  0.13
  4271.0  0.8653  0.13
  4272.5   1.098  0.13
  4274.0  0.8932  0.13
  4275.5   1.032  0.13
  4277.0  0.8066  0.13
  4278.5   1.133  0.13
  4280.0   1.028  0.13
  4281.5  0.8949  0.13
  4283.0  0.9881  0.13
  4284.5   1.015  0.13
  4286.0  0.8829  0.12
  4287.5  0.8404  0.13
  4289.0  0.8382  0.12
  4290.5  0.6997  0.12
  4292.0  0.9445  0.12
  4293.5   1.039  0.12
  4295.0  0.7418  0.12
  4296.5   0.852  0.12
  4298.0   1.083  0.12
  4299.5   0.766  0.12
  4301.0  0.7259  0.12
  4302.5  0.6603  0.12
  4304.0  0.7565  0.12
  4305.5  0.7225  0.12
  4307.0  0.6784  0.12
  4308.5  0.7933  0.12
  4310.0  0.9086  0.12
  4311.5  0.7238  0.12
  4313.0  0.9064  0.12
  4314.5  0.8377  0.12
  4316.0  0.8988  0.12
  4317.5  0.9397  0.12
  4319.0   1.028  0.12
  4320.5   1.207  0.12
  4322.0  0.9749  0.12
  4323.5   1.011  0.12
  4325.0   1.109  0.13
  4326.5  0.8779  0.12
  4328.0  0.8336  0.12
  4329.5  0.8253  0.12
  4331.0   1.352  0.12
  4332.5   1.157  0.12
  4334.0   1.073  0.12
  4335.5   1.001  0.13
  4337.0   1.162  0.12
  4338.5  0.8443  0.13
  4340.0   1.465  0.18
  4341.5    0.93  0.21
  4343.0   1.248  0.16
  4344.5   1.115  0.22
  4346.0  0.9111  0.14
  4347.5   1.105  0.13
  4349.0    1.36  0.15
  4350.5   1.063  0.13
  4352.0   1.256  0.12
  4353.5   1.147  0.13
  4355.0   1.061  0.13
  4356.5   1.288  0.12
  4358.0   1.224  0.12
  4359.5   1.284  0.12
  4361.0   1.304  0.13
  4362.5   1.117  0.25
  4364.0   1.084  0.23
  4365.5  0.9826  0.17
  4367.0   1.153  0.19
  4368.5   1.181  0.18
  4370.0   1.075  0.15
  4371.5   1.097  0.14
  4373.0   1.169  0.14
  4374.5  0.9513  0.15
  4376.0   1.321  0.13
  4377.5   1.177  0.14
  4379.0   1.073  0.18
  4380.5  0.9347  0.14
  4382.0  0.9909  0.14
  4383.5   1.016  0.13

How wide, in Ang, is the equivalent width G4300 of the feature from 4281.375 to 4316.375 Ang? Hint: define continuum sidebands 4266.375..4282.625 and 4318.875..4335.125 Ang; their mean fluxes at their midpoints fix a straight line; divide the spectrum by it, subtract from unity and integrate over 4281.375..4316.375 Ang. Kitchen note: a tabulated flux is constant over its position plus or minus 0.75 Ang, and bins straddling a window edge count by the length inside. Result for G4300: 5.8 Ang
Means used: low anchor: 0.979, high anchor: 1.04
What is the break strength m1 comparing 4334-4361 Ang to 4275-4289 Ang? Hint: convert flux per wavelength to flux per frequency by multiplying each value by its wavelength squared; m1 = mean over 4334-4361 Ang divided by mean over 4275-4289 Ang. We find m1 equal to 1.25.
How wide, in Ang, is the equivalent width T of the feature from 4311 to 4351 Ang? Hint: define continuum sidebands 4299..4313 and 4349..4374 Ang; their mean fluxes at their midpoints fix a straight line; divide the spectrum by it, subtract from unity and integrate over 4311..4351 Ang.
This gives -4.3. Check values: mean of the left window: 0.757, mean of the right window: 1.16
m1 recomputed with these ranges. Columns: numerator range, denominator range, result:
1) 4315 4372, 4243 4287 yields 1.20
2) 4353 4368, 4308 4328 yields 1.27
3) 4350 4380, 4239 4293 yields 1.28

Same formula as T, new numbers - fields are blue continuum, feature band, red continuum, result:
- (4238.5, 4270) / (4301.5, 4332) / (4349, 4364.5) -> 5.4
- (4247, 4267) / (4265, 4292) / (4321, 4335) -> 0.8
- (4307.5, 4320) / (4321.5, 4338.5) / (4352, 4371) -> -0.9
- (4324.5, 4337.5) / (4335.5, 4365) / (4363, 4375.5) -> -2.3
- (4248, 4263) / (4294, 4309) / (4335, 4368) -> 3.7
